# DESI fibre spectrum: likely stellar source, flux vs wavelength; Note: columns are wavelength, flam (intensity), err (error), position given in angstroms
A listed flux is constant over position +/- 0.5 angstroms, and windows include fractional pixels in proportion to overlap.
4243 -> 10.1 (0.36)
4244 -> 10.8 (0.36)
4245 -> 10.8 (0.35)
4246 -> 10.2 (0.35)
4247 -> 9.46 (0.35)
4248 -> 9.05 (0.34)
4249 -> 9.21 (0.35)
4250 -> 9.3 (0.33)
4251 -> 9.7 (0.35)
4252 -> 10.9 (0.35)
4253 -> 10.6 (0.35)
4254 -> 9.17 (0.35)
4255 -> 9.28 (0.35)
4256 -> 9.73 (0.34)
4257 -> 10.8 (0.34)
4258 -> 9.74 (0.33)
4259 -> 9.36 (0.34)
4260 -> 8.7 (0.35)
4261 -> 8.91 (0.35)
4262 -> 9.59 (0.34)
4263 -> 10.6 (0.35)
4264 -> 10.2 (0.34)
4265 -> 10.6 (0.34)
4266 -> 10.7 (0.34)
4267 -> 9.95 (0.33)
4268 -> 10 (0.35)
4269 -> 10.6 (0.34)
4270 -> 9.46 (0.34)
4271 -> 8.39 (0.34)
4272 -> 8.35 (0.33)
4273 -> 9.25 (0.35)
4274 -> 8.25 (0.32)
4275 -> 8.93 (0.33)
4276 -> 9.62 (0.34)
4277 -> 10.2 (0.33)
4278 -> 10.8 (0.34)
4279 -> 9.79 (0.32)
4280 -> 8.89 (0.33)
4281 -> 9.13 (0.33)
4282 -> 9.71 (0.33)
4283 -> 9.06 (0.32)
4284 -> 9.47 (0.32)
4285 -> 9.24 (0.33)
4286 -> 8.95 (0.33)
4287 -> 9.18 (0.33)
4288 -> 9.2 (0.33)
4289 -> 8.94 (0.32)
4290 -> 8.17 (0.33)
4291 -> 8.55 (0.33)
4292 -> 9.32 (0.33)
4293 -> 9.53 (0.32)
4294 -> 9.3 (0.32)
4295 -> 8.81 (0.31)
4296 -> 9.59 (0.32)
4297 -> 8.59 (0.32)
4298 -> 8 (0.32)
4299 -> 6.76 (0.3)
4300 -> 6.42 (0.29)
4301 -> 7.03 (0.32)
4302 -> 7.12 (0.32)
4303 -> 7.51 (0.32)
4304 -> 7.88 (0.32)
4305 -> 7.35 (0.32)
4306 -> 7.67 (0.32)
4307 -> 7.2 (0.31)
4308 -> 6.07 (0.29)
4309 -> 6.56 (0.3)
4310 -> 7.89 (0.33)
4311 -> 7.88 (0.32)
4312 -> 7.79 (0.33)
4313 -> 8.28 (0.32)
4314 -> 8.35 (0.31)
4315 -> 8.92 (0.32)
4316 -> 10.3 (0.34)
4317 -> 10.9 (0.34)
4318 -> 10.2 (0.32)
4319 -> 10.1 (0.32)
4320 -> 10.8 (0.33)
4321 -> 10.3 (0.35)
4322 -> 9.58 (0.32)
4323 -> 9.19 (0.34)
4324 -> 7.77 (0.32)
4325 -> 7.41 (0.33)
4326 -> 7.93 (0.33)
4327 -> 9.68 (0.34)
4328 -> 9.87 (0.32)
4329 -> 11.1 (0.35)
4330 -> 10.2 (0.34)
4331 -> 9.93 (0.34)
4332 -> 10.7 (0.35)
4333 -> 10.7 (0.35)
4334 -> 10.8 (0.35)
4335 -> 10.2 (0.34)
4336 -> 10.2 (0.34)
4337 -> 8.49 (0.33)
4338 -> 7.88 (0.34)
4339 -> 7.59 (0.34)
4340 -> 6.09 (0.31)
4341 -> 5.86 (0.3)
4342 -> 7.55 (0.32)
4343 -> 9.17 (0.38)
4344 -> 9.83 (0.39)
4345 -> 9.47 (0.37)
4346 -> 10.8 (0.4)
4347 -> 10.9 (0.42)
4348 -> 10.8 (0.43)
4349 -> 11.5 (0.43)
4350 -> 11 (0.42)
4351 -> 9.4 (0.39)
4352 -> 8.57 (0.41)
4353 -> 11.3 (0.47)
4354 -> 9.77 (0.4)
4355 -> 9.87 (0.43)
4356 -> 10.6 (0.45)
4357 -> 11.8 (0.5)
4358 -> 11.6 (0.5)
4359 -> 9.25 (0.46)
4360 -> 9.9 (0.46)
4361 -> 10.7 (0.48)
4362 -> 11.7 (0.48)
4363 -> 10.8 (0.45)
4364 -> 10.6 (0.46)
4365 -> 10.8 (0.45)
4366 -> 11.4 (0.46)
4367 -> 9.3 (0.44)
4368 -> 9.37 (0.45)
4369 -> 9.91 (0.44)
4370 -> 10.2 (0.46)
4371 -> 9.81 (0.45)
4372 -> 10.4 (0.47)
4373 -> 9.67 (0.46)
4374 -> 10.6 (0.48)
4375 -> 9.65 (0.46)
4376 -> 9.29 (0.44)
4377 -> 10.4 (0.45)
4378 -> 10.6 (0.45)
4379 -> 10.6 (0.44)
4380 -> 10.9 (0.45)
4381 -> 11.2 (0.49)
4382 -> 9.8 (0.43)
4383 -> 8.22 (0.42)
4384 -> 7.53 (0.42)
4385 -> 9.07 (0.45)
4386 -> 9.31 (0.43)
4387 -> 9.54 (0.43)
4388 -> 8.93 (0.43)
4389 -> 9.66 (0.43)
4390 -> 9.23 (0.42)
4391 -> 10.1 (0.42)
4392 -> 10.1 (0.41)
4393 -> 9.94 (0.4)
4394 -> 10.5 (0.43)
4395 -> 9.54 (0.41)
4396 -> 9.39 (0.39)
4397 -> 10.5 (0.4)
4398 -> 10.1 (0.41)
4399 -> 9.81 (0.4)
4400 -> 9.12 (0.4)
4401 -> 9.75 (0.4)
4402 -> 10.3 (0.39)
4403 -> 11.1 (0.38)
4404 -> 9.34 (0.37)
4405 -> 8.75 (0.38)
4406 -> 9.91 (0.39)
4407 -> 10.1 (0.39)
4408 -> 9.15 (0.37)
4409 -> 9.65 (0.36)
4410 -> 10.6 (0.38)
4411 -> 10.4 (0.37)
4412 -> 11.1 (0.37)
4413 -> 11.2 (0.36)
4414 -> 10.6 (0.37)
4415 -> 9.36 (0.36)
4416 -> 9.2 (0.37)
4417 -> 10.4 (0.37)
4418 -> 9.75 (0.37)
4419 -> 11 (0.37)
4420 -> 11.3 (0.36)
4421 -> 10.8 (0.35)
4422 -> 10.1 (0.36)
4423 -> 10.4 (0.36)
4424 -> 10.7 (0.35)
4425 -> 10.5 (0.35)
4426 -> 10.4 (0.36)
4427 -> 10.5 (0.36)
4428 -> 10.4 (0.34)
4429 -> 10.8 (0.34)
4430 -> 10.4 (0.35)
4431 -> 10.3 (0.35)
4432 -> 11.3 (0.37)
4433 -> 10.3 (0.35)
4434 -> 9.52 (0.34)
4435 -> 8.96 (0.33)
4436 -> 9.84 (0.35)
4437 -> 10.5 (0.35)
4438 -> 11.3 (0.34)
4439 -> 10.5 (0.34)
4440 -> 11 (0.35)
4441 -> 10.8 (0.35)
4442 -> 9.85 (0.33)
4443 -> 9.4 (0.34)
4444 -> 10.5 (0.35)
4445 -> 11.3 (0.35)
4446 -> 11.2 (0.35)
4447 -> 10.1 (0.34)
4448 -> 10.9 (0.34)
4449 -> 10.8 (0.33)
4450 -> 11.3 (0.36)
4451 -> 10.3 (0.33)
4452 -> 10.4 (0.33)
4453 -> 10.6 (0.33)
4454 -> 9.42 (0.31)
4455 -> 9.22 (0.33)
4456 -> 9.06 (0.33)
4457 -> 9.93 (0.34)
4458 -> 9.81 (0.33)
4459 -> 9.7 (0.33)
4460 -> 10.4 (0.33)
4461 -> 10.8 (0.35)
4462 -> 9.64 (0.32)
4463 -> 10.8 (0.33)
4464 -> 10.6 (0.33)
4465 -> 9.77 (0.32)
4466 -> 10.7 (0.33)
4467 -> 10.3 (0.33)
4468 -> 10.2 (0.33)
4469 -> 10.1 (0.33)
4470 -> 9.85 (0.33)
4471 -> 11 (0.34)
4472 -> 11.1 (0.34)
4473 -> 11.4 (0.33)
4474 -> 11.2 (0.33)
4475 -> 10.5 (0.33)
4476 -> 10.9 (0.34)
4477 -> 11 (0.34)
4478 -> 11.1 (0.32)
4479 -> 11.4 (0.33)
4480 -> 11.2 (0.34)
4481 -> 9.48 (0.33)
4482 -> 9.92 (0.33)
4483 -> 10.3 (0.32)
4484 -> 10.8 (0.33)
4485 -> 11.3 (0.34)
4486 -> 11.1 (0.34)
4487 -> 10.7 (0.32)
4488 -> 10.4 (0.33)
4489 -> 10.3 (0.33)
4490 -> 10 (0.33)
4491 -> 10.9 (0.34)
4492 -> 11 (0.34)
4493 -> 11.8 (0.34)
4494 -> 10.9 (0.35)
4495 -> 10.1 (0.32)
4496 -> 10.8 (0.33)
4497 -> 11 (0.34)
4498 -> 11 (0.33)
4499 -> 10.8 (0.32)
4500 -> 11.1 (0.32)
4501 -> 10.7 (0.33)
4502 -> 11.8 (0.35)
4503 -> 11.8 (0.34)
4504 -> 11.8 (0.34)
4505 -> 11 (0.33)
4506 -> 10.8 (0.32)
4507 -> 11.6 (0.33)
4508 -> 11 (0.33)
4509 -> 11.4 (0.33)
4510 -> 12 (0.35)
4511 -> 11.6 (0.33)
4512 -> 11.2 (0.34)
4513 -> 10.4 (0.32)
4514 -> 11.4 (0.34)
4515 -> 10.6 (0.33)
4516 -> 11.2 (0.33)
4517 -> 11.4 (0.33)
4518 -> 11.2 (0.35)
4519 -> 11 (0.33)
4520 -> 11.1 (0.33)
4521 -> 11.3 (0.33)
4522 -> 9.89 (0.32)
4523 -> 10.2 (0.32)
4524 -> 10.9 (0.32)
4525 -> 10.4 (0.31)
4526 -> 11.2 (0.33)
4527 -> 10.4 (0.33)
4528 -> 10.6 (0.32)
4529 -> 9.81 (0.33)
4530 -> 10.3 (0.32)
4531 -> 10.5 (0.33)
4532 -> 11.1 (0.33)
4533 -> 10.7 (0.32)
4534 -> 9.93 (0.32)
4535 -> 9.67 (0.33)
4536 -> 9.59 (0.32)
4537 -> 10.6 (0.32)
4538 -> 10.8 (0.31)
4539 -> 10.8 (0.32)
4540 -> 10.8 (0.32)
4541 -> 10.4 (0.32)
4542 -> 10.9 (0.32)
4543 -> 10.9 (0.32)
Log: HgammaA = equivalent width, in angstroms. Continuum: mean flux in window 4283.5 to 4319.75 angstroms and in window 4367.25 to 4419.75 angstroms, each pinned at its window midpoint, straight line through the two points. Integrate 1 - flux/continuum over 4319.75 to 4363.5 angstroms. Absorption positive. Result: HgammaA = -3.2 angstroms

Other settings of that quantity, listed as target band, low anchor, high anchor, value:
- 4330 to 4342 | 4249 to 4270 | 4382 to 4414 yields 1.1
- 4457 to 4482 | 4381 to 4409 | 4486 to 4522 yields 0.2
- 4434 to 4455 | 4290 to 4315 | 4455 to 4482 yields -0.7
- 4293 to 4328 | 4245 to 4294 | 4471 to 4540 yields 4.8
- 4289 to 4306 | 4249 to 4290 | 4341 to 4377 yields 2.8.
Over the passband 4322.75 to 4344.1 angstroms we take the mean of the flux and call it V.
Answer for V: 8.99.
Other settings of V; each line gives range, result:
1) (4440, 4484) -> 10.4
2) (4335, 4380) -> 9.9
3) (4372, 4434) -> 10.1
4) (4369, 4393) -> 9.78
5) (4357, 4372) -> 10.4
